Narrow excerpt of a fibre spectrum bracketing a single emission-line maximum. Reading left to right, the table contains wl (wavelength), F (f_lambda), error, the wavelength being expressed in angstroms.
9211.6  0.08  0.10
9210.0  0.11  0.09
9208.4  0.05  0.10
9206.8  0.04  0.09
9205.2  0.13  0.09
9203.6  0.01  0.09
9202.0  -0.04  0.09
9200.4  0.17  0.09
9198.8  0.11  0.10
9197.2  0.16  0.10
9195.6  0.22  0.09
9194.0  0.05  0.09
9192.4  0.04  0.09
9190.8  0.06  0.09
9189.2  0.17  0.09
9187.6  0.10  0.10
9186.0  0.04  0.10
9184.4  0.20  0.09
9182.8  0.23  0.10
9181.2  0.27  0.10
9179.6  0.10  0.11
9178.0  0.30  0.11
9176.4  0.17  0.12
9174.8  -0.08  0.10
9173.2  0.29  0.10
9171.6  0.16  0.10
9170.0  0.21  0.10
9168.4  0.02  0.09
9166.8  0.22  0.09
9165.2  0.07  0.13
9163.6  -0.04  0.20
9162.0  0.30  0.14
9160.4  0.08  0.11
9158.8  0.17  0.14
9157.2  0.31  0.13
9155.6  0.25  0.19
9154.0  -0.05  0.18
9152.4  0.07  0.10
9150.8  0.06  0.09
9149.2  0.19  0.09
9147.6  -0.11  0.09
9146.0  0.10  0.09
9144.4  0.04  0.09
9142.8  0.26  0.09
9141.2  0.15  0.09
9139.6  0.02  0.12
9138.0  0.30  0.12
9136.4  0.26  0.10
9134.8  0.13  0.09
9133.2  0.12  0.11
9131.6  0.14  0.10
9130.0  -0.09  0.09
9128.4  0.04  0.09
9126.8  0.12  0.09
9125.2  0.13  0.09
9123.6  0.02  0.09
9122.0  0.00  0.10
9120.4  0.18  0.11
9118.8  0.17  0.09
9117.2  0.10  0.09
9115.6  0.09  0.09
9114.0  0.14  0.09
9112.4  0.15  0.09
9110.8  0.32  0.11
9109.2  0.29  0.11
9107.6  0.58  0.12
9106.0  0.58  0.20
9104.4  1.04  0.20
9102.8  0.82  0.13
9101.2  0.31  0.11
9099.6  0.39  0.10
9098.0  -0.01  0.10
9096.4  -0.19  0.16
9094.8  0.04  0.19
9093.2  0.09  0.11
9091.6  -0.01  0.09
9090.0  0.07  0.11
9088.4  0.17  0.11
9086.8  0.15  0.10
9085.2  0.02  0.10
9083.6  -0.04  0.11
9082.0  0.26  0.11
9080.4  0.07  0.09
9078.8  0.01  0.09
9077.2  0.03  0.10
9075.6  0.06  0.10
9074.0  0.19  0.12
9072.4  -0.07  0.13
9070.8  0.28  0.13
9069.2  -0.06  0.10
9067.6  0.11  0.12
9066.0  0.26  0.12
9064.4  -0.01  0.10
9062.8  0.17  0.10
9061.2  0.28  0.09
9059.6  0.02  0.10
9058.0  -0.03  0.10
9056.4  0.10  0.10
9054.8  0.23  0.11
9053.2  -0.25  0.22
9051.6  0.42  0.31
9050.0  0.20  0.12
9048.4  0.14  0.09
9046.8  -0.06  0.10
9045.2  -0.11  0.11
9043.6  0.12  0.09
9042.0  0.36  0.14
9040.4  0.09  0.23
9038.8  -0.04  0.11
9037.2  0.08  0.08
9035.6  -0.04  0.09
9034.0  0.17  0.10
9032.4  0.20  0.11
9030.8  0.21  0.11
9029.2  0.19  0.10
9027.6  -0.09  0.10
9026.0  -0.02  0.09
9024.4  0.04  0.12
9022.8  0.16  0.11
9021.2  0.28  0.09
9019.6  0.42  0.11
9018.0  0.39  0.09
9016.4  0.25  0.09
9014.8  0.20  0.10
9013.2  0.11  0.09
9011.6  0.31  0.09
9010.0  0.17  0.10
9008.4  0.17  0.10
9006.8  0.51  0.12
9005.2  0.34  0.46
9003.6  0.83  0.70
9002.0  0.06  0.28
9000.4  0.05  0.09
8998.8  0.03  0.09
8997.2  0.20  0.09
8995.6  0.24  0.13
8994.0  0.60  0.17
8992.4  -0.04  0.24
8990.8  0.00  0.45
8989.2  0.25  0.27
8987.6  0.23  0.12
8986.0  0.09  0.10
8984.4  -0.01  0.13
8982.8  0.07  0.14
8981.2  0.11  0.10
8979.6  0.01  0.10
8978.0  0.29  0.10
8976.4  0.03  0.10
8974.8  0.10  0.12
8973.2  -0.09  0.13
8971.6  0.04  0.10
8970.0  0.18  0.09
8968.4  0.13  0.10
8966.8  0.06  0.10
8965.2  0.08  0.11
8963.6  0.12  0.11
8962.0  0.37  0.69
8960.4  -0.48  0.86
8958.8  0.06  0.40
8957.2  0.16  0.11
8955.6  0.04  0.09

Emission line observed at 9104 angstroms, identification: [O III]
